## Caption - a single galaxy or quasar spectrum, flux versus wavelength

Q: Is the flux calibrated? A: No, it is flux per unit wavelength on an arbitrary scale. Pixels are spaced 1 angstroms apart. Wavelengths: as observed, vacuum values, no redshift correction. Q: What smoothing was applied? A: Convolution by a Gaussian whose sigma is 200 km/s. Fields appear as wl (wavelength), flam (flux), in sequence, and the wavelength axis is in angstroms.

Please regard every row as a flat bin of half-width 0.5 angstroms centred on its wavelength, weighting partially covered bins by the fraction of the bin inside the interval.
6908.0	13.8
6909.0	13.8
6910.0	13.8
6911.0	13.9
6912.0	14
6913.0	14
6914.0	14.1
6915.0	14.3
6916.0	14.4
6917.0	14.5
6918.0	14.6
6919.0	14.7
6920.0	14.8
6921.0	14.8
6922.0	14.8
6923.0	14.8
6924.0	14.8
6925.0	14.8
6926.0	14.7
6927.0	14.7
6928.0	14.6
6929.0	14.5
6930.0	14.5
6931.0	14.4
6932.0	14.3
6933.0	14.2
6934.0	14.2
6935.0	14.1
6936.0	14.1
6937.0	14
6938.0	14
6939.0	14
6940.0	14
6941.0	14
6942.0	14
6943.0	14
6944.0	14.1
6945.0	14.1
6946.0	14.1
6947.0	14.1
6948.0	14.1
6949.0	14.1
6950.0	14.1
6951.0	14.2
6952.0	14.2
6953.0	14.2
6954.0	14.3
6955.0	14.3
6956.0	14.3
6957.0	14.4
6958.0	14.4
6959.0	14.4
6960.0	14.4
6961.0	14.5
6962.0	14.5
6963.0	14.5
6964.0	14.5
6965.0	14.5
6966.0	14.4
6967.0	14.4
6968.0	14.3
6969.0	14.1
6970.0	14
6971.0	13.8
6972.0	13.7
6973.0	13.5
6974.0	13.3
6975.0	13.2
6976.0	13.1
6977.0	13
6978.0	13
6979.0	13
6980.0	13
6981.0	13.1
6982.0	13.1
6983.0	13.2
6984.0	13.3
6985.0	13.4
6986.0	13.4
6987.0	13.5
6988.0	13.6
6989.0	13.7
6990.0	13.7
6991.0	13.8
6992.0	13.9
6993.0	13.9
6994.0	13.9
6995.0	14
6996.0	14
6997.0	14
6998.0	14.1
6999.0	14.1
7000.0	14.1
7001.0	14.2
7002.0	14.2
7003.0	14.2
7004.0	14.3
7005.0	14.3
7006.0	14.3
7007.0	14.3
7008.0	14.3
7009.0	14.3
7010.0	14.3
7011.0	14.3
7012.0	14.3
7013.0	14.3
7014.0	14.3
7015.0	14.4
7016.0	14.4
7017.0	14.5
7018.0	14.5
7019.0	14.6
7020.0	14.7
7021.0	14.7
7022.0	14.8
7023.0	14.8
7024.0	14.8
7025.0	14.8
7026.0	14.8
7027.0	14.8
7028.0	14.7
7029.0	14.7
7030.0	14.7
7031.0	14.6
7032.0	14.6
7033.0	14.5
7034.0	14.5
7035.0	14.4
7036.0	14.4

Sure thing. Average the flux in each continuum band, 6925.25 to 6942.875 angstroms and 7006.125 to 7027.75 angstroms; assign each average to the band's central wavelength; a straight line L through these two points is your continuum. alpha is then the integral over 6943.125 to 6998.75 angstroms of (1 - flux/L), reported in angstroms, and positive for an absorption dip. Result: 1.9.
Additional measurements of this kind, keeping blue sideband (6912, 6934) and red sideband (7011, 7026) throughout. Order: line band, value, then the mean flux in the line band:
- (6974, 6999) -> 1.79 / 13.5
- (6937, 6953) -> 0.50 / 14.1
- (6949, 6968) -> 0.24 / 14.4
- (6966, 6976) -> 0.51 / 13.8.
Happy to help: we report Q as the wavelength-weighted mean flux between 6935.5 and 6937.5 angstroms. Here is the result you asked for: 14.1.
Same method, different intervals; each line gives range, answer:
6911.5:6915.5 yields 14.1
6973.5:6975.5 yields 13.2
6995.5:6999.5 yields 14.1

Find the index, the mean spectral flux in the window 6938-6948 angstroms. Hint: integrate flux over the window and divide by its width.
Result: 14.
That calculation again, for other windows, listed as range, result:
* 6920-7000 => 14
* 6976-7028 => 14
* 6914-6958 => 14.3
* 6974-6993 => 13.3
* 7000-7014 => 14.3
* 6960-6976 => 14.1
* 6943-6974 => 14.2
